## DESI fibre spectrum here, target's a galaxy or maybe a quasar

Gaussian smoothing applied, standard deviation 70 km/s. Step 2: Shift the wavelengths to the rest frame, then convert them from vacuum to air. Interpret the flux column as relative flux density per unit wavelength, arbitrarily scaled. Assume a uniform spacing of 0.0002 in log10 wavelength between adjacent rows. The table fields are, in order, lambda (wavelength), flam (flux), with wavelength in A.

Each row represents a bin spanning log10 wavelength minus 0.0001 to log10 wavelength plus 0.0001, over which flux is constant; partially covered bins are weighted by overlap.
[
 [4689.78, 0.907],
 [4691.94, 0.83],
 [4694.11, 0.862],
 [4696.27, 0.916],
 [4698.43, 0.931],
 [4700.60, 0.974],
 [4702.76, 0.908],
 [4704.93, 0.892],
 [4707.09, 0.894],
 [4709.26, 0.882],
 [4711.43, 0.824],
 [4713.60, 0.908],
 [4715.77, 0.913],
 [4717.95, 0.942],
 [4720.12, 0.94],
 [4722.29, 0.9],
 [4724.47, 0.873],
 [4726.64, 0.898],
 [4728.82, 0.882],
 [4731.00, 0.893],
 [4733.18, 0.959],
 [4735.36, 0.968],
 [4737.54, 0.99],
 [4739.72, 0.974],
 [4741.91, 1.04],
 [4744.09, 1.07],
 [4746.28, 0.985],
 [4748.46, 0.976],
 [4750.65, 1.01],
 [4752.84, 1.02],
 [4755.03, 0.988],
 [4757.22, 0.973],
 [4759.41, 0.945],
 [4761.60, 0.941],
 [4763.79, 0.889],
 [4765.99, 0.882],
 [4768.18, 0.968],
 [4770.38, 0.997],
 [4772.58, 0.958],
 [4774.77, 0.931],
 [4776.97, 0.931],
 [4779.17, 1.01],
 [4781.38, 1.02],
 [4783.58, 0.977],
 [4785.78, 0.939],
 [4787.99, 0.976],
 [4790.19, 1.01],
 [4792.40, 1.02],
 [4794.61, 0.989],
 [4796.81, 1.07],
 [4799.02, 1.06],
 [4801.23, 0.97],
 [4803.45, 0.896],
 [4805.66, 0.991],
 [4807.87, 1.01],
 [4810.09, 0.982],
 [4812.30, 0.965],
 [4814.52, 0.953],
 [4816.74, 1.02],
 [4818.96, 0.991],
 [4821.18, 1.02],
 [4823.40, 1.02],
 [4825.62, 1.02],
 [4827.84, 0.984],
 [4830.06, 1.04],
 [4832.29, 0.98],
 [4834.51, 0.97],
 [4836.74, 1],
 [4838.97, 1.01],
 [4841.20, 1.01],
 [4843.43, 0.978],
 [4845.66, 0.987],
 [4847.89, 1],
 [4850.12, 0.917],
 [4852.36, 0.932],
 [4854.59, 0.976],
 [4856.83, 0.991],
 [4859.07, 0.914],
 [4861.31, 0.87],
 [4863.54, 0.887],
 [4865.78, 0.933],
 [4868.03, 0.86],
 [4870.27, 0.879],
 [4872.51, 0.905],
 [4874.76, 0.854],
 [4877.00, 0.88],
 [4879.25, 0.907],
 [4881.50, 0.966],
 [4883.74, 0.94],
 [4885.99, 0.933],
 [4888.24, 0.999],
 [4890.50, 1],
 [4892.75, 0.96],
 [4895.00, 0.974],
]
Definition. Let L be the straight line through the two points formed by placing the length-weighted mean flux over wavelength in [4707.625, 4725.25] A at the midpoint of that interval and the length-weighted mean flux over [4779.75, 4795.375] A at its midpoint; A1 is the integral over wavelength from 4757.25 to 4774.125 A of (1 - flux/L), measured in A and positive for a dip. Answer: 0.4 A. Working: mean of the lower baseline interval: 0.898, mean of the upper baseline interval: 0.99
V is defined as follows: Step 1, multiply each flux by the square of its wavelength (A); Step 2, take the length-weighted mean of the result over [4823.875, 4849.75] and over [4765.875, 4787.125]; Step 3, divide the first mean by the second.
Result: 1.06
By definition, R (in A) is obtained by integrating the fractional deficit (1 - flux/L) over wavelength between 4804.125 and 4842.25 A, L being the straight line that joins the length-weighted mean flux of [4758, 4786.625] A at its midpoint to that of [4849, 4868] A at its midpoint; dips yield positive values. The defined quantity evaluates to -2.5 A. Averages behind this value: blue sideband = 0.953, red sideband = 0.923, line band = 0.997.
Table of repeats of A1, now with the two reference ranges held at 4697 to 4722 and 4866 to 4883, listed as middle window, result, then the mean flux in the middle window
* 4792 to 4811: -2.0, 0.998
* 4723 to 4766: -2.5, 0.959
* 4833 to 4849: -1.7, 0.993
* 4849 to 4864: -0.5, 0.929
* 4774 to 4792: -1.5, 0.976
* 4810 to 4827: -1.8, 0.997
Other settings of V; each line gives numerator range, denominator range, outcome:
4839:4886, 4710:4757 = 1.03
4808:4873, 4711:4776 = 1.06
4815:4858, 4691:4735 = 1.16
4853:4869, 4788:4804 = 0.94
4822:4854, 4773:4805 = 1.02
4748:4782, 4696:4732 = 1.09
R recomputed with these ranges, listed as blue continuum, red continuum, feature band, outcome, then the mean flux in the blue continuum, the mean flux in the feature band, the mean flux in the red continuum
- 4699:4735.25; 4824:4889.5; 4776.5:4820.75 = -2.8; 0.907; 0.99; 0.95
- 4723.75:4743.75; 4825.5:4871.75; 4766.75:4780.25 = -0.2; 0.948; 0.964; 0.957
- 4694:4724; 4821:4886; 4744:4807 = -3.4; 0.907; 0.978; 0.951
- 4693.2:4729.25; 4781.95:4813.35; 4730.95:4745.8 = -1.0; 0.903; 0.991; 0.99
